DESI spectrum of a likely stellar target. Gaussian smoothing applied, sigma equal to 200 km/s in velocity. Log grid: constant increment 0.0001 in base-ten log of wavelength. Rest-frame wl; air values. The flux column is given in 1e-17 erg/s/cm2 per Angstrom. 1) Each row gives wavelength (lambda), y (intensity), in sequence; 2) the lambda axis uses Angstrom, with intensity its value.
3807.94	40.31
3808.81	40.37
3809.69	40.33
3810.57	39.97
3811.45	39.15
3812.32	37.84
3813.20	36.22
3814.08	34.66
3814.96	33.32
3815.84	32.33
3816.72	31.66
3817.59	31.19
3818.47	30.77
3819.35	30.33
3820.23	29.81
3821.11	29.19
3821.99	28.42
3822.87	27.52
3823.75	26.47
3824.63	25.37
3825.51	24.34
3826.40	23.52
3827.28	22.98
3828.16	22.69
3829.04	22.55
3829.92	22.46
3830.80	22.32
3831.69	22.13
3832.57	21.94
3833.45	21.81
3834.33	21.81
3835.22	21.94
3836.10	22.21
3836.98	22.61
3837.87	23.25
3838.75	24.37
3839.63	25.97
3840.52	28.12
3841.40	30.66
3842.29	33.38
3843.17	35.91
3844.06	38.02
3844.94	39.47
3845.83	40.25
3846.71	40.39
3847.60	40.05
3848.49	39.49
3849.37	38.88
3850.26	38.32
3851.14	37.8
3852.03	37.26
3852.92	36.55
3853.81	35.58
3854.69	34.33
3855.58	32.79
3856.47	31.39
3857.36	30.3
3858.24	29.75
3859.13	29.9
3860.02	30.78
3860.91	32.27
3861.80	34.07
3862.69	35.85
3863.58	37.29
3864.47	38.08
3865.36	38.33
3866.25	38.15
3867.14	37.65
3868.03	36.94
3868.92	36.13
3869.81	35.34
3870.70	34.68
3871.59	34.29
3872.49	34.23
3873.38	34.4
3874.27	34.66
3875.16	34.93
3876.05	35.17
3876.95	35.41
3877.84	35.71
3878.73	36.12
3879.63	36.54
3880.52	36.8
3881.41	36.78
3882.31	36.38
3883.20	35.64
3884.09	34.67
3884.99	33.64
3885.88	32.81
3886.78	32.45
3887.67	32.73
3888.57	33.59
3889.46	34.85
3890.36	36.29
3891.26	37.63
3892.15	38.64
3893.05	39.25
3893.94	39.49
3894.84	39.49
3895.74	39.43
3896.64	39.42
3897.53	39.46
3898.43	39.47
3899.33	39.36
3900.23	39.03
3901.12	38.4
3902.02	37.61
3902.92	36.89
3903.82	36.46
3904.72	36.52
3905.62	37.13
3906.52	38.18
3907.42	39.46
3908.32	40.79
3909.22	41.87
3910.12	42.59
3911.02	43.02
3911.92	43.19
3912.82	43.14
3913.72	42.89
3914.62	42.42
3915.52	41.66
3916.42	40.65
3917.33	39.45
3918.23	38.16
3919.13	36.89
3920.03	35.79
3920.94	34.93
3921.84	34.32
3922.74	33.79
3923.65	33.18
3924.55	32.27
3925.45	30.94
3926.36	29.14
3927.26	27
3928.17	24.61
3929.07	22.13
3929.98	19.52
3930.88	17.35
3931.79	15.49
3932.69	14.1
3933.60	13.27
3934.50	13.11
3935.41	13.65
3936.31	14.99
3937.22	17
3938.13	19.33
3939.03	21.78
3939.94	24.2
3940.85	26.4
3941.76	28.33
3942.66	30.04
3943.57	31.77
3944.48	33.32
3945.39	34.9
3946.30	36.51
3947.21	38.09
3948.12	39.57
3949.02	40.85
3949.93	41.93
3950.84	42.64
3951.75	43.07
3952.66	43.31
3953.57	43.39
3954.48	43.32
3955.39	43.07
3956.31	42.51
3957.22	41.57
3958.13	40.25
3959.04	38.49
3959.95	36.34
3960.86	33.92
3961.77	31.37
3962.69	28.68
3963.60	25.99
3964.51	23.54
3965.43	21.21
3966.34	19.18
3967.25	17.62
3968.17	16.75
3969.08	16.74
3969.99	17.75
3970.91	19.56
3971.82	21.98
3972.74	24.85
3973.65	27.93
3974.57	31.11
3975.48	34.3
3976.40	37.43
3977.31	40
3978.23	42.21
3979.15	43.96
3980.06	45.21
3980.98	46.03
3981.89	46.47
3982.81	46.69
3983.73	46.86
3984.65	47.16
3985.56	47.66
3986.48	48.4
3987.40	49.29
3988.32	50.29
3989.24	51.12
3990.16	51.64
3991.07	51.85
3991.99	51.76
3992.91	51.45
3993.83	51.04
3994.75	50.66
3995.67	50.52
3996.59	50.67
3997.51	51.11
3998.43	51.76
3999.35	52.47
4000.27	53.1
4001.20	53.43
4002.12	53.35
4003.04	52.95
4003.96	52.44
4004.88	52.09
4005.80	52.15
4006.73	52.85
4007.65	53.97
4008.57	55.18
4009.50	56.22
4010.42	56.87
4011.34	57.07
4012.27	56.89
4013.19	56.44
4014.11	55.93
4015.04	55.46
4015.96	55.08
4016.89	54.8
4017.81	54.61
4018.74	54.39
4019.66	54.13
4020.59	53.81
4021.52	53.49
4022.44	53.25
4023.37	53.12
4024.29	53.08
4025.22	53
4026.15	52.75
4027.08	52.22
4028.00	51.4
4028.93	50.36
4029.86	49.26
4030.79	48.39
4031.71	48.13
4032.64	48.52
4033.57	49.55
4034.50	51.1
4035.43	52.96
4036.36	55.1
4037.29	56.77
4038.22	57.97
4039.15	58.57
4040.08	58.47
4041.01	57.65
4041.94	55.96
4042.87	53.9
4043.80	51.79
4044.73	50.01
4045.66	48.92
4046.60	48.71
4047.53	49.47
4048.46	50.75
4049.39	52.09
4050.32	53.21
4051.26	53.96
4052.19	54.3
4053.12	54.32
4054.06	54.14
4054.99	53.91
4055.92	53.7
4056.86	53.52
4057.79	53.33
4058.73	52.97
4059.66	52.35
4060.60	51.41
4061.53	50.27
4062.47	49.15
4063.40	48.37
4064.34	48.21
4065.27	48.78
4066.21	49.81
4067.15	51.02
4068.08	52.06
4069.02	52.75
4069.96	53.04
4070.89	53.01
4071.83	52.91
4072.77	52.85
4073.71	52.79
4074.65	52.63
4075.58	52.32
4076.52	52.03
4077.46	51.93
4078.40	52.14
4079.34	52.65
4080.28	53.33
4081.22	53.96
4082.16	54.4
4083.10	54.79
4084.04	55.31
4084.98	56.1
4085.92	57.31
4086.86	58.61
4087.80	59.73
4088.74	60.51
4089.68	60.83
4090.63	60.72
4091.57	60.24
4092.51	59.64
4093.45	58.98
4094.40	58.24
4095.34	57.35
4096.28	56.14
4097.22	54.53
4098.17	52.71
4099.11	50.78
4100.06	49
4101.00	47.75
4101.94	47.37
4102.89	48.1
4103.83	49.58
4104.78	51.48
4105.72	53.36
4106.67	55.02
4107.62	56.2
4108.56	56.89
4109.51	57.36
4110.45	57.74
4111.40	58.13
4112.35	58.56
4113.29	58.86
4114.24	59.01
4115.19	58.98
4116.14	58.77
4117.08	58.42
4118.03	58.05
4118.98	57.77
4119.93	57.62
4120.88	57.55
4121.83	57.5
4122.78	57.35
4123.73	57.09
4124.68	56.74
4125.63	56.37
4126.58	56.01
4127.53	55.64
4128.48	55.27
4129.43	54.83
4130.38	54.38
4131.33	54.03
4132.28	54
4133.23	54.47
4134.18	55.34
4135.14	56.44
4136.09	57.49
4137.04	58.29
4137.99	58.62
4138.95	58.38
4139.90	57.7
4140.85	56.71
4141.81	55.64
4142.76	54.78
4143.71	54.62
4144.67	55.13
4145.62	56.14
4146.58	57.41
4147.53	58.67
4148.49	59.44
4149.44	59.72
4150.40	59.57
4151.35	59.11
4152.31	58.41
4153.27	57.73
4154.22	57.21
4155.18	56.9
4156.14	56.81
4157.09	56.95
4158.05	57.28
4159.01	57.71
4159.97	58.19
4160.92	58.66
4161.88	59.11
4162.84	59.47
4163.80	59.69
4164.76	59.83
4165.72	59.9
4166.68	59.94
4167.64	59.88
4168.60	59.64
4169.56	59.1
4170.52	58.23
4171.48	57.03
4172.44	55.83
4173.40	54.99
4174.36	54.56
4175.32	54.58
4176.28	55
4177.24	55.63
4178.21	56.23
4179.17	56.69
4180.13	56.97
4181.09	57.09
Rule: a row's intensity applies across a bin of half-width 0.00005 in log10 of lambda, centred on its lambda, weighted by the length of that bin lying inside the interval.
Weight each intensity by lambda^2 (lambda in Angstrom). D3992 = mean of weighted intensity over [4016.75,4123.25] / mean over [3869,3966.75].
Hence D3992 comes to 1.7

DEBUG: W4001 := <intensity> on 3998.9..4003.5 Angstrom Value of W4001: 53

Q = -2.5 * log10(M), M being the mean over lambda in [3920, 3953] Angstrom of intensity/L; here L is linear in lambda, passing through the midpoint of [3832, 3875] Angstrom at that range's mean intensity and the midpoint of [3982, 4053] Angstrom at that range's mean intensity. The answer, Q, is 0.45 mag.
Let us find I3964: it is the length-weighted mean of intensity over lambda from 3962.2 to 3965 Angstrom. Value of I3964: 26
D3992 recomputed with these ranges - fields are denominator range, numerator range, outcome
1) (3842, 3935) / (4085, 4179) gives 1.83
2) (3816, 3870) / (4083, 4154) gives 2.09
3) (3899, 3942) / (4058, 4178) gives 1.96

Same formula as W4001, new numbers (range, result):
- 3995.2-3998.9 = 51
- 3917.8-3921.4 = 36.4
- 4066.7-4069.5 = 52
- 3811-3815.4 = 36.2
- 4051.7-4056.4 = 54.1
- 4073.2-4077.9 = 52.4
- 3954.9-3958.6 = 41.8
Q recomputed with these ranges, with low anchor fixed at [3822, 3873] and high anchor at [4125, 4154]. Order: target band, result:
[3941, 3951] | 0.12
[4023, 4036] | -0.09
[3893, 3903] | -0.10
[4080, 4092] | -0.11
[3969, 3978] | 0.45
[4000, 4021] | -0.20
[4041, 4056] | -0.08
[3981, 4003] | -0.15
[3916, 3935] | 0.33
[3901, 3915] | -0.10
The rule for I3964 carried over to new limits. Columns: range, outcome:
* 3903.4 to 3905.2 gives 36.5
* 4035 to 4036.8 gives 54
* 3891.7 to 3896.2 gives 39.3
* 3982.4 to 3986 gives 47.1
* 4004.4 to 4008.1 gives 52.8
